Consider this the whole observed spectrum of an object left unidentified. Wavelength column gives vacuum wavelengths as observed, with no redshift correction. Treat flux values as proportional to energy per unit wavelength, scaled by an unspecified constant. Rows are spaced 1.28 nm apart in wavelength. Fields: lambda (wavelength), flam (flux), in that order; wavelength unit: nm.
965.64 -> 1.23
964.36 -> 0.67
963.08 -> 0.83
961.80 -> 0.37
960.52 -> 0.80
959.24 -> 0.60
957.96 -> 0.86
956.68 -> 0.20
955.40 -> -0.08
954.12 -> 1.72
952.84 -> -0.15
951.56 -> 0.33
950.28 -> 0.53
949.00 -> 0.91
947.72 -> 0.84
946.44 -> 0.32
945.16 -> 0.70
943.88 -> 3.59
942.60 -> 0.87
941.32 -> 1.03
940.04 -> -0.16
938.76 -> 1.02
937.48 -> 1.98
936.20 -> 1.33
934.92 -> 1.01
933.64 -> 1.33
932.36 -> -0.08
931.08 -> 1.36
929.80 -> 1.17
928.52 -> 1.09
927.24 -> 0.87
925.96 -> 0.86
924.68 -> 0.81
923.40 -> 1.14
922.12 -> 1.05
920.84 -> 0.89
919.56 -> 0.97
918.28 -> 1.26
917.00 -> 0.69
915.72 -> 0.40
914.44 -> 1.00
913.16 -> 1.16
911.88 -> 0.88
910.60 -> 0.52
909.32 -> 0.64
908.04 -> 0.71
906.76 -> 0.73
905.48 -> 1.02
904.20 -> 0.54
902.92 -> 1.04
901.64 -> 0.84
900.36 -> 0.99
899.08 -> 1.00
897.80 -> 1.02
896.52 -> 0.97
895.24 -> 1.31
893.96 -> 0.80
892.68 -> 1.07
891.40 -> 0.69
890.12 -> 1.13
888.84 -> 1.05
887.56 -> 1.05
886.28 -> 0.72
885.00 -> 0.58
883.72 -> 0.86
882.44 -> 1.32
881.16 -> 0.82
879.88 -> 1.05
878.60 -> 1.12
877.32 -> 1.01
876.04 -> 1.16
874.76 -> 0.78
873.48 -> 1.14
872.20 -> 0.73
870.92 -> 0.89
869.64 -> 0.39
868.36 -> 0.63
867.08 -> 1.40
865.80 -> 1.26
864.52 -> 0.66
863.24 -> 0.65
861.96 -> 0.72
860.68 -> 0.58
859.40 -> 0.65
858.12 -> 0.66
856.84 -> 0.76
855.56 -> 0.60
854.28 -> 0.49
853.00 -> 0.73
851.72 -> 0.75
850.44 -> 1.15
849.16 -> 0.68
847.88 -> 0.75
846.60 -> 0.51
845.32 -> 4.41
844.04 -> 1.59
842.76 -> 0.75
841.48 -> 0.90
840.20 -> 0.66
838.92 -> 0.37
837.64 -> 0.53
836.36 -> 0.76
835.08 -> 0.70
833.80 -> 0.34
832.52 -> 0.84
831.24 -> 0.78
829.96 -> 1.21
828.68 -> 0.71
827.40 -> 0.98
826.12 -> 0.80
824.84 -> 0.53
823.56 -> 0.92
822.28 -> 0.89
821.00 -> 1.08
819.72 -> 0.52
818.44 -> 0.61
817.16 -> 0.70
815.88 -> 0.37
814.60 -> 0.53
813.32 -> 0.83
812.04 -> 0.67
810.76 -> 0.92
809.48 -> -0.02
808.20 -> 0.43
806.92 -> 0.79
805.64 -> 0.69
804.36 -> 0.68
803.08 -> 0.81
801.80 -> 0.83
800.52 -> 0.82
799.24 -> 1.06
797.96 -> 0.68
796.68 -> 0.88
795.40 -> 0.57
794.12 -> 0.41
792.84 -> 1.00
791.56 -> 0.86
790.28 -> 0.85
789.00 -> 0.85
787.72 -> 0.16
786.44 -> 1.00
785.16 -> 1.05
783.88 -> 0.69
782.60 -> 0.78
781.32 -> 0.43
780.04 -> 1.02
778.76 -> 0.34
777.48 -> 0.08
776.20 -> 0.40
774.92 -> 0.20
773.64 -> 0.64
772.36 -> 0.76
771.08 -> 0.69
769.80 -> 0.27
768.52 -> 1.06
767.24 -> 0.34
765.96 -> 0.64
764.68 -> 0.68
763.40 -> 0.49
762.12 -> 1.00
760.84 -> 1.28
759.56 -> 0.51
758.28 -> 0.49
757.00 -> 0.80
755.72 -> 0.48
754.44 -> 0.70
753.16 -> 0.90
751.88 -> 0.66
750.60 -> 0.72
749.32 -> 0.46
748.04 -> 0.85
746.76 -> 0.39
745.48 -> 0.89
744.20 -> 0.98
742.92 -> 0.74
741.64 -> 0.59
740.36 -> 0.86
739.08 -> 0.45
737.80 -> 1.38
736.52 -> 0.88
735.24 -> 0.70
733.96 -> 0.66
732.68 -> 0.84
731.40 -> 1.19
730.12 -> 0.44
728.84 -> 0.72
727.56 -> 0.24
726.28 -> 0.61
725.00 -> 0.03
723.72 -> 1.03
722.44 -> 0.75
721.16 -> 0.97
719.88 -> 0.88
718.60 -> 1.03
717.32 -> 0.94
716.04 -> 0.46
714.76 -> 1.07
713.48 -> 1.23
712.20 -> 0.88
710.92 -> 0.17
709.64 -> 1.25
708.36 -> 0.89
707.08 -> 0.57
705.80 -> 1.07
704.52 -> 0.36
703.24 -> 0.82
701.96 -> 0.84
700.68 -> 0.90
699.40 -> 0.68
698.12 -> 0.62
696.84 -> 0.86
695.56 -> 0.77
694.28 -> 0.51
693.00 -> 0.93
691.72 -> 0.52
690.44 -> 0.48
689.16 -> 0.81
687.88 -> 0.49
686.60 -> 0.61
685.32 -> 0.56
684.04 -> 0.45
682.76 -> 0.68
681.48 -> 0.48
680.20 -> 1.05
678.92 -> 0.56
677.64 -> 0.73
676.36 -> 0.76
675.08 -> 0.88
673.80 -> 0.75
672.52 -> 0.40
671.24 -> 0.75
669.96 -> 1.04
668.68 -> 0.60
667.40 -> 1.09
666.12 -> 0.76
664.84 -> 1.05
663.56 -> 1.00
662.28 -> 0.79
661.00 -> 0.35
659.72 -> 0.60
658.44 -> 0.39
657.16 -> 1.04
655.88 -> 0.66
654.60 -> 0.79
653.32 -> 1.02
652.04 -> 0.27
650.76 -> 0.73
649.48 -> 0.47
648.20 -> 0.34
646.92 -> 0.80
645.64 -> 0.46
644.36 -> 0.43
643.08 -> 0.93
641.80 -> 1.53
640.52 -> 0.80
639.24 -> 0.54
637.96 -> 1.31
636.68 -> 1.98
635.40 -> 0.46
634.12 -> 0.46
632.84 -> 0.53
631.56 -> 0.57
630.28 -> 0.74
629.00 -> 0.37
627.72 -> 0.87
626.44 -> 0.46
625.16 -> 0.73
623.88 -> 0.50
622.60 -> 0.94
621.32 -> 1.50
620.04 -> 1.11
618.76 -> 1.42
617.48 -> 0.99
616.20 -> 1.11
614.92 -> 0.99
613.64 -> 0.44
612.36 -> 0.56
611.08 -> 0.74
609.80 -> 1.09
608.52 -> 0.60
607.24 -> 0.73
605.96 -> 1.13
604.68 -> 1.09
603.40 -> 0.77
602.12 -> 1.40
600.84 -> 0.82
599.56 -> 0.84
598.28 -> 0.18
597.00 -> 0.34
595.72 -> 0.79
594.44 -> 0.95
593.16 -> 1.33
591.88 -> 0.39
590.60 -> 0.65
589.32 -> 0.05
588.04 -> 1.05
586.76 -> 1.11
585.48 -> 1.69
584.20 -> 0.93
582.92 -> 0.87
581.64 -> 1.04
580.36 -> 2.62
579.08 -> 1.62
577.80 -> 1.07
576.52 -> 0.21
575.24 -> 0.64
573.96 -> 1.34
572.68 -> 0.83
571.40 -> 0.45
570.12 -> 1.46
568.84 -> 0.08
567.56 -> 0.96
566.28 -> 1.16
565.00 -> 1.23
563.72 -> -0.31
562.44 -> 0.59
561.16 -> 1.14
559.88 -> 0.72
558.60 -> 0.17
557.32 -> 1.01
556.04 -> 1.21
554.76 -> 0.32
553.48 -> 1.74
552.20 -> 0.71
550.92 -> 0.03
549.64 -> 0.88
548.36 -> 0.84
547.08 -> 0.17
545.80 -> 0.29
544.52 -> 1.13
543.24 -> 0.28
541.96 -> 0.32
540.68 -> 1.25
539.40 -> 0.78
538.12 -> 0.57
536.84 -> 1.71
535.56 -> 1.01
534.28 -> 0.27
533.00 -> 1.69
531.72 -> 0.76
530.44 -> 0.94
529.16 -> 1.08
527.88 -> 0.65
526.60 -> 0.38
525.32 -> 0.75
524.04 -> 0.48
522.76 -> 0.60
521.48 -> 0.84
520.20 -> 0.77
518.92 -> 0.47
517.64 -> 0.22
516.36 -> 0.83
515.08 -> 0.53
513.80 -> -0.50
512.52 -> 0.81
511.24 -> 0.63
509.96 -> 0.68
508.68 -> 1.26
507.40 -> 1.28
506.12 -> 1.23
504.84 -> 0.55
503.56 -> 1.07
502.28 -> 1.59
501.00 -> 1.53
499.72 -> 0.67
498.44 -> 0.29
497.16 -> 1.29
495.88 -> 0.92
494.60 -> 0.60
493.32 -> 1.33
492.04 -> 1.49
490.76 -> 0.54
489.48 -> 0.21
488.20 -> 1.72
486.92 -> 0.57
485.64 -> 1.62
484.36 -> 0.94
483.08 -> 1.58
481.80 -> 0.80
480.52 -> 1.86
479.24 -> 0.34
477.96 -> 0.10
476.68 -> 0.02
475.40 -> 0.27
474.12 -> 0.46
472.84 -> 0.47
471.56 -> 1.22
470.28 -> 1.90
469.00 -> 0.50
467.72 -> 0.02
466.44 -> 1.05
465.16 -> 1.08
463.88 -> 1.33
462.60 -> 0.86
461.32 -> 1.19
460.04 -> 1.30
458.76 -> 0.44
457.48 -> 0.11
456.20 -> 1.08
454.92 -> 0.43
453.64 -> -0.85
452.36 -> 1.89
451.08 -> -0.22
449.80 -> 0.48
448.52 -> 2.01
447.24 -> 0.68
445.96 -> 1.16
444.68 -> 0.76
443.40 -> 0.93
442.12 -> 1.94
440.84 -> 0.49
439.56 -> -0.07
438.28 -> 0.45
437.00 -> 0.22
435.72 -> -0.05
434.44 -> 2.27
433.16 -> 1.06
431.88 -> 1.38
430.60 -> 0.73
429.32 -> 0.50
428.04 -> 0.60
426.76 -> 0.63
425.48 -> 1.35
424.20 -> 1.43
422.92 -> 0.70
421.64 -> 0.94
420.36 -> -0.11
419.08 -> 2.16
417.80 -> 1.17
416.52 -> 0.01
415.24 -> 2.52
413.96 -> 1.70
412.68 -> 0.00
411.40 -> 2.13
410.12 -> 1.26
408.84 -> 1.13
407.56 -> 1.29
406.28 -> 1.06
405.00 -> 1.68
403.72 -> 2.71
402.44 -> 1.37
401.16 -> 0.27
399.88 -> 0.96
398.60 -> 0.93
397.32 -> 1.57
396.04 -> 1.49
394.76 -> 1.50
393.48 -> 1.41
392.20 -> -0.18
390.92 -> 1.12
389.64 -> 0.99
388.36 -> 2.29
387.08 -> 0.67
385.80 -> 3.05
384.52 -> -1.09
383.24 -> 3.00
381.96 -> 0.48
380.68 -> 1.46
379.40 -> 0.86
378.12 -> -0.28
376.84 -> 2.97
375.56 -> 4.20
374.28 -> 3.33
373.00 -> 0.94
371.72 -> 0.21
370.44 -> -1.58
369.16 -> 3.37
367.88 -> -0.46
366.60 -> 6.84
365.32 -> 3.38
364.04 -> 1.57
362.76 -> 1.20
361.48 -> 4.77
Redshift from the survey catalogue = 1.27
